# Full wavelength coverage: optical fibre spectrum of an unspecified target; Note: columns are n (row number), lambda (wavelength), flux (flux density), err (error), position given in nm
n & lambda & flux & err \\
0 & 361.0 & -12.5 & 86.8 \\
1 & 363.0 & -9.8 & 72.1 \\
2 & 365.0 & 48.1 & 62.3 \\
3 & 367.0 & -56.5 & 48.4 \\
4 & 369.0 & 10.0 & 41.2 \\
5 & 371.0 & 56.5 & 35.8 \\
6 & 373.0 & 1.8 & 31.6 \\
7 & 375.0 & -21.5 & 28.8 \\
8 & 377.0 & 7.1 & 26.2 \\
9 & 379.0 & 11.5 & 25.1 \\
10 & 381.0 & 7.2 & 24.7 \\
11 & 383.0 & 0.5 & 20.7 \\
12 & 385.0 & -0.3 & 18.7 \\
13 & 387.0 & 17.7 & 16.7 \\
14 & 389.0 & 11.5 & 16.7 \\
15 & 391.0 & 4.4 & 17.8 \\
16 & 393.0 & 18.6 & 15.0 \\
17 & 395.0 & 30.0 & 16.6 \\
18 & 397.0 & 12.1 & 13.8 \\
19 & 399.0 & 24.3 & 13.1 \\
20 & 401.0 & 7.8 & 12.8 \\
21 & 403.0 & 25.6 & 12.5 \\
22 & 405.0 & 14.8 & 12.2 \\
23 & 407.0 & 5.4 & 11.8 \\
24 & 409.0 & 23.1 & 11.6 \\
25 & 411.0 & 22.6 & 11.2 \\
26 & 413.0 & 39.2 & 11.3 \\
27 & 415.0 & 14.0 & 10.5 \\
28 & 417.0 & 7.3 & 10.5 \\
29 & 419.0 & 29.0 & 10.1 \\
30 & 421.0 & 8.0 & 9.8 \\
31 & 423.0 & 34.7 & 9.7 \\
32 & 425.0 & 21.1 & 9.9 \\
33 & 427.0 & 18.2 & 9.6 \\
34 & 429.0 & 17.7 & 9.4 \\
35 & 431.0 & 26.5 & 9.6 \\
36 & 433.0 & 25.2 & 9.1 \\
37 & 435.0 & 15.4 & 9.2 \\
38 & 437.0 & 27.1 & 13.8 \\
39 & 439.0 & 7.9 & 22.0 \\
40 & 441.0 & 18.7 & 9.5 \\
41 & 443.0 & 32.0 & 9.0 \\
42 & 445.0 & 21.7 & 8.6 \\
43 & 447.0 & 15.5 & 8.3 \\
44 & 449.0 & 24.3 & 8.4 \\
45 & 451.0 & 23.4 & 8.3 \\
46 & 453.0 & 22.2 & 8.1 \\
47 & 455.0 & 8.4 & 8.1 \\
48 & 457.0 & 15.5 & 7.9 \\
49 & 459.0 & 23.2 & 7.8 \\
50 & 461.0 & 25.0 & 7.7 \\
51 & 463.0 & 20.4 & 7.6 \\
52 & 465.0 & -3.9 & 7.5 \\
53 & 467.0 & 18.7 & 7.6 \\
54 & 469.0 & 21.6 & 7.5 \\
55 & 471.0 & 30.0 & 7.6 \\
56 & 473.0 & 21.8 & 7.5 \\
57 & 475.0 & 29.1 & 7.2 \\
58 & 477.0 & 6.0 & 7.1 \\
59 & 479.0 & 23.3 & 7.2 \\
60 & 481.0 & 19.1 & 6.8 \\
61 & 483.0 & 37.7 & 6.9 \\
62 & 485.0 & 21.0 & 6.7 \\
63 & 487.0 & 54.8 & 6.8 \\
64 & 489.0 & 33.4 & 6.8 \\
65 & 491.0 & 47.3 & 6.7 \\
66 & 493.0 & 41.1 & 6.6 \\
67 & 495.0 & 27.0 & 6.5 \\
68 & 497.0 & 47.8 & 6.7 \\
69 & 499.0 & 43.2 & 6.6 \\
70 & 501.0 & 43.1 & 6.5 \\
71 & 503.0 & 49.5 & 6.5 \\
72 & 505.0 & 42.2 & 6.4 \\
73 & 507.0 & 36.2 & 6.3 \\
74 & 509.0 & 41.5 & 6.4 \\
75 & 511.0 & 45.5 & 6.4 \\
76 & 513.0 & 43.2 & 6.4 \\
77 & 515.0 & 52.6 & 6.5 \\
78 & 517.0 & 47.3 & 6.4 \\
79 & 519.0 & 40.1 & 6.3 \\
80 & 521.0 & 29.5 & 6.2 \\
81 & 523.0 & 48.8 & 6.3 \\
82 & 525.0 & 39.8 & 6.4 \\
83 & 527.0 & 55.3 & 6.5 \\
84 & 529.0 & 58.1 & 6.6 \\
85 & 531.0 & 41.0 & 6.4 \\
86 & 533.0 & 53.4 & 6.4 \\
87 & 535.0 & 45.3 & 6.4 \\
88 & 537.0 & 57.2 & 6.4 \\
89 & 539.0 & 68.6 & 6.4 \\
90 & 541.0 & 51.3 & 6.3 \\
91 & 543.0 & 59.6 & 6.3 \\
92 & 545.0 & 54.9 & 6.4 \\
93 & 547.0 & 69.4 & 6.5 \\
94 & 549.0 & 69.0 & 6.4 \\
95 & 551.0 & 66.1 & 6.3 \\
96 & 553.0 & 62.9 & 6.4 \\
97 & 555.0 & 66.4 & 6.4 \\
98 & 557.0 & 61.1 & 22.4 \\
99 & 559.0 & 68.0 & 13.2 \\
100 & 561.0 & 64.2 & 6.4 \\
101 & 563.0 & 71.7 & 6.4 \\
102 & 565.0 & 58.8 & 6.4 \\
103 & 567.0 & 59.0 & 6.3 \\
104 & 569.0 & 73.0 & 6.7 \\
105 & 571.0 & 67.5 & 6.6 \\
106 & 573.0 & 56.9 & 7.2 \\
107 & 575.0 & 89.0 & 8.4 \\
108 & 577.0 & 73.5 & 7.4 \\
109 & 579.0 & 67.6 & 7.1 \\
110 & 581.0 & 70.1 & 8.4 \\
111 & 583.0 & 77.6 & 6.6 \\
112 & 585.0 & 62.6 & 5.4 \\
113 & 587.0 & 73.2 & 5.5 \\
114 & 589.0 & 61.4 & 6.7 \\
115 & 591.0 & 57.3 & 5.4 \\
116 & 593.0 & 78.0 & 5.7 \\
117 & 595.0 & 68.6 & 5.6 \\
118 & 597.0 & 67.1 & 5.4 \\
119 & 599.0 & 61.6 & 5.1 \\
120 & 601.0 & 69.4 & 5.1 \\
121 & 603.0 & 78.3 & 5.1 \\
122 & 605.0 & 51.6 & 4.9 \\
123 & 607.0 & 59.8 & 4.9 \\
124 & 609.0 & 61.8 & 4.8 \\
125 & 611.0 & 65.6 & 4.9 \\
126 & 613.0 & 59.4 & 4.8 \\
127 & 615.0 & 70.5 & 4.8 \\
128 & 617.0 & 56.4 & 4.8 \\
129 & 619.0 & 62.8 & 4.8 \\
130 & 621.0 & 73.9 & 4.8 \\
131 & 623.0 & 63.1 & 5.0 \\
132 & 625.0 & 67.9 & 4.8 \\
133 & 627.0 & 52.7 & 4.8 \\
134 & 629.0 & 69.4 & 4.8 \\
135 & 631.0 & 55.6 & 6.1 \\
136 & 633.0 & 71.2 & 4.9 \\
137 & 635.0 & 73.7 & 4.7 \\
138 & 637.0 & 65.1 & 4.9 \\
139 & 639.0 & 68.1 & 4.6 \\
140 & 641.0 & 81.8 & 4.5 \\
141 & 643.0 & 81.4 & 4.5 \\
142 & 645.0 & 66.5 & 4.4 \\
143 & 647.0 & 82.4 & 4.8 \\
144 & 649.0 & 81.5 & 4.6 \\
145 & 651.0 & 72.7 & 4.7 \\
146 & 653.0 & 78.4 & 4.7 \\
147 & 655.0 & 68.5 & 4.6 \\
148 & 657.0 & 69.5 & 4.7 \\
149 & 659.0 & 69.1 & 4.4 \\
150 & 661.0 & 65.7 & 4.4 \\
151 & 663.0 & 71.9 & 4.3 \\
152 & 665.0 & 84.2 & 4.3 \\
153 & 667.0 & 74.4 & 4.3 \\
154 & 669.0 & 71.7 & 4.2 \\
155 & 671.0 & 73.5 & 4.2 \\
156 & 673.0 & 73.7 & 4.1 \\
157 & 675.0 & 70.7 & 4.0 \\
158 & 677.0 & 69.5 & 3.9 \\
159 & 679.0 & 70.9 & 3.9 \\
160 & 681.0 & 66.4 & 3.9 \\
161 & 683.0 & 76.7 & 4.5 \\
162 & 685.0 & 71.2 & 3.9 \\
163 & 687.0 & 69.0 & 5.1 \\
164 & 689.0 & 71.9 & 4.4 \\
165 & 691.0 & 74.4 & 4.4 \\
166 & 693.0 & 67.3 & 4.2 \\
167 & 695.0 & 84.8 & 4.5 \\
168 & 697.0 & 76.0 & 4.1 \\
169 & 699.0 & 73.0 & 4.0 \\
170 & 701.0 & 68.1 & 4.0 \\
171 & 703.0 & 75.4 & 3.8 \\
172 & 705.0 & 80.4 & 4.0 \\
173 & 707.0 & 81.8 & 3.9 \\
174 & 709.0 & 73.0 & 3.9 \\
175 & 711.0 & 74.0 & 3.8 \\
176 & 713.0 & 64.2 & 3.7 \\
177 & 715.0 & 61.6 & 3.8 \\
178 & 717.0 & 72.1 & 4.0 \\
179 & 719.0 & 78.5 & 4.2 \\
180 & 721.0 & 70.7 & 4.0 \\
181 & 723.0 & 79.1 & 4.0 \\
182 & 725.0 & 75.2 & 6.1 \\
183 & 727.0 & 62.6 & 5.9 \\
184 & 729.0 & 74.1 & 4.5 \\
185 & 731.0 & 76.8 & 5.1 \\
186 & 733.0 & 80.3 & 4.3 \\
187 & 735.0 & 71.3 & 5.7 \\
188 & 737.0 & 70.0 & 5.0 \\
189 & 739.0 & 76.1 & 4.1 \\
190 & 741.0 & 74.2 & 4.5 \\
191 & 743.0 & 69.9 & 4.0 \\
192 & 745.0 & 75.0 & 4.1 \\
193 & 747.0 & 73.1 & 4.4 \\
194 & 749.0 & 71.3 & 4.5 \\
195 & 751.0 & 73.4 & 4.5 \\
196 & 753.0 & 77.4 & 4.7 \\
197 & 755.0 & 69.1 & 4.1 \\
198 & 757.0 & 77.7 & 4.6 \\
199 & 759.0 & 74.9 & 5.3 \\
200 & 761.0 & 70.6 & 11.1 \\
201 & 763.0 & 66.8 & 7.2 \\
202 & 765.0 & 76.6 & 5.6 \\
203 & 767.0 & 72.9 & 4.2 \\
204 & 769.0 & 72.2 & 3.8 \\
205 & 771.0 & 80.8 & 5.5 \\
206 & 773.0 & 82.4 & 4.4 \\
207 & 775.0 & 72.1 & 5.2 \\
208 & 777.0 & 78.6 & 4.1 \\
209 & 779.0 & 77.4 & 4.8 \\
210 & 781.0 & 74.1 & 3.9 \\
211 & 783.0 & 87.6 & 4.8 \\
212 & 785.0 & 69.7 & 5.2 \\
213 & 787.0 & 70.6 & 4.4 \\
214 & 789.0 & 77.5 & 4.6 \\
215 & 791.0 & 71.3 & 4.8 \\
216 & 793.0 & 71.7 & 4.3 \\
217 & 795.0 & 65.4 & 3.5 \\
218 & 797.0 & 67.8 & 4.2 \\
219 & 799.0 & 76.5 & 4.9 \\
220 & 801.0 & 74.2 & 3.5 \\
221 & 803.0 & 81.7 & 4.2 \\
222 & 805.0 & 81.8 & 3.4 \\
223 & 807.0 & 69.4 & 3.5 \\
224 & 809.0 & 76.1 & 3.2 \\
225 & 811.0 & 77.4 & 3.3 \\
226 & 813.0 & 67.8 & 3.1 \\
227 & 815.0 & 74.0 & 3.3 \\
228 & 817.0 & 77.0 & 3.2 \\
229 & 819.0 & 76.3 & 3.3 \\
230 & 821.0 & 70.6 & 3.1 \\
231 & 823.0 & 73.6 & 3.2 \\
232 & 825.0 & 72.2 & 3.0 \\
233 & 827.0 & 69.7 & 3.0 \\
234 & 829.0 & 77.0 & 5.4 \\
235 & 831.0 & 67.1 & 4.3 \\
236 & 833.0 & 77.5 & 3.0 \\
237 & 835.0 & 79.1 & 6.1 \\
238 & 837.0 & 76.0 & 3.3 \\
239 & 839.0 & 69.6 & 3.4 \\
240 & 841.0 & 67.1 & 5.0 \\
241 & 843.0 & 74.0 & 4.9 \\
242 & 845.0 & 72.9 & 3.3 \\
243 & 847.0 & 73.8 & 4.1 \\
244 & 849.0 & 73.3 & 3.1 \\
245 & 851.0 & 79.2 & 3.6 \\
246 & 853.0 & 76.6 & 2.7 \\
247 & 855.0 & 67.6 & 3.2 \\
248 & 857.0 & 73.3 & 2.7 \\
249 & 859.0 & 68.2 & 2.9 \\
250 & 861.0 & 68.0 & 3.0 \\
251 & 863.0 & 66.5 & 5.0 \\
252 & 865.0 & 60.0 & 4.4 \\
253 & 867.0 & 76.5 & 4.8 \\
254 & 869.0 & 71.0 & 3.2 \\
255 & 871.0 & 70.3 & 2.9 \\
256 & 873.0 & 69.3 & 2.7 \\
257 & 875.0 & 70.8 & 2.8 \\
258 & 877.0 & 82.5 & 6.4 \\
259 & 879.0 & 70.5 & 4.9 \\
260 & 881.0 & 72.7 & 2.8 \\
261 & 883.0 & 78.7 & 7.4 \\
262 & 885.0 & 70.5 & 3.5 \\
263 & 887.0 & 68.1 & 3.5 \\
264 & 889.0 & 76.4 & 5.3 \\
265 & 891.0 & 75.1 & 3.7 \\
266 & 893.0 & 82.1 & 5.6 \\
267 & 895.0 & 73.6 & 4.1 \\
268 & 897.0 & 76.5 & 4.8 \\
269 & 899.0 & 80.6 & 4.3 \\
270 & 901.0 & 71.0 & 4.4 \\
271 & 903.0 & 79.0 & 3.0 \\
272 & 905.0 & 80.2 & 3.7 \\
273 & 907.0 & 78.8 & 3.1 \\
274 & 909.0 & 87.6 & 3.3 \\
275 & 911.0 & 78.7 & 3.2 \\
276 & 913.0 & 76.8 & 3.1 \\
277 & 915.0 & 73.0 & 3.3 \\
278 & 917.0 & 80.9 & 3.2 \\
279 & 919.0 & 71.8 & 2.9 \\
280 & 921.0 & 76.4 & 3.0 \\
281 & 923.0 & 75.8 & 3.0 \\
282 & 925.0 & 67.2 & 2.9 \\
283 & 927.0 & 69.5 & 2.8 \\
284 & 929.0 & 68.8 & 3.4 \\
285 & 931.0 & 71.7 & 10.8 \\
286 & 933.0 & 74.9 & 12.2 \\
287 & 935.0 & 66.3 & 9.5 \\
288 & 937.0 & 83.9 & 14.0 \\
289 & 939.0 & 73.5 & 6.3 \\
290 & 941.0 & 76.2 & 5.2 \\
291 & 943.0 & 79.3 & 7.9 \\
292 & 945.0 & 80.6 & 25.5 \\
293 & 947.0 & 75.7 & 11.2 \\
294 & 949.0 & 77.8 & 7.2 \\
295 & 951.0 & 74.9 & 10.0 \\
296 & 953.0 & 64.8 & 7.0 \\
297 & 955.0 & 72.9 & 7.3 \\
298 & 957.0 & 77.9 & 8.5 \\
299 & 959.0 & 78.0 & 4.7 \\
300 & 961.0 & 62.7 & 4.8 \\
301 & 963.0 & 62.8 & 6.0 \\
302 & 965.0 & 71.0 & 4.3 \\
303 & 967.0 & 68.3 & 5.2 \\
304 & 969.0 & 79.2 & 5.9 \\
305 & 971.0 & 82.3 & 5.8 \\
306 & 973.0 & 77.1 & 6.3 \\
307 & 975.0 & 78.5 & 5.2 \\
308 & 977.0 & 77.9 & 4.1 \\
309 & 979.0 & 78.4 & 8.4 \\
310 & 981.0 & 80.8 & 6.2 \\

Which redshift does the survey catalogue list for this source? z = 0.211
